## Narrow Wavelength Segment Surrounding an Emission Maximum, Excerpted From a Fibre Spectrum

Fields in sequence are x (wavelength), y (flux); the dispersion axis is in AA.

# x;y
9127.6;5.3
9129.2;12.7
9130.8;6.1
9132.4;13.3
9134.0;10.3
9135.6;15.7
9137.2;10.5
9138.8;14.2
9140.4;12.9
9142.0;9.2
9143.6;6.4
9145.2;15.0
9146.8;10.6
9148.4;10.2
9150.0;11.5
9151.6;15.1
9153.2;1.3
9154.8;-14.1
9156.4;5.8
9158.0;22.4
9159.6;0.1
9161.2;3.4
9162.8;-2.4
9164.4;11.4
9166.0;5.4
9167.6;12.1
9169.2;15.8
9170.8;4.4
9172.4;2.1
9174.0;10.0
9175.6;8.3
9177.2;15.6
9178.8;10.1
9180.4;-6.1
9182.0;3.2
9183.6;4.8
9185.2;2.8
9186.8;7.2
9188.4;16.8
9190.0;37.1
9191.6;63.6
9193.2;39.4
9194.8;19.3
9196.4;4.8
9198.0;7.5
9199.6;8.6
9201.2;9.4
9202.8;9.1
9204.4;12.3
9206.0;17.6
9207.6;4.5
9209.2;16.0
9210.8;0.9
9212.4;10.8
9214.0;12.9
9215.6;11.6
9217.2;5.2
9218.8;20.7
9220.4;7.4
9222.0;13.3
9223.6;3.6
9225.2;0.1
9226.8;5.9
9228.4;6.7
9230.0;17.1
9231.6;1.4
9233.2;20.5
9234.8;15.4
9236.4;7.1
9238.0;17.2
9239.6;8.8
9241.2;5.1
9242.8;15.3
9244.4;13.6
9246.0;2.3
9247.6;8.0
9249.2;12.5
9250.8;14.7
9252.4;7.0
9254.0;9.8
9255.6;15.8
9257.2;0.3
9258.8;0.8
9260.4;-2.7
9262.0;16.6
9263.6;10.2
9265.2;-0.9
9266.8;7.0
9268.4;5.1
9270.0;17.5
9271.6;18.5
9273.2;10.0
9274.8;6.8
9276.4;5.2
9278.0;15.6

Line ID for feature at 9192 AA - Hbeta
